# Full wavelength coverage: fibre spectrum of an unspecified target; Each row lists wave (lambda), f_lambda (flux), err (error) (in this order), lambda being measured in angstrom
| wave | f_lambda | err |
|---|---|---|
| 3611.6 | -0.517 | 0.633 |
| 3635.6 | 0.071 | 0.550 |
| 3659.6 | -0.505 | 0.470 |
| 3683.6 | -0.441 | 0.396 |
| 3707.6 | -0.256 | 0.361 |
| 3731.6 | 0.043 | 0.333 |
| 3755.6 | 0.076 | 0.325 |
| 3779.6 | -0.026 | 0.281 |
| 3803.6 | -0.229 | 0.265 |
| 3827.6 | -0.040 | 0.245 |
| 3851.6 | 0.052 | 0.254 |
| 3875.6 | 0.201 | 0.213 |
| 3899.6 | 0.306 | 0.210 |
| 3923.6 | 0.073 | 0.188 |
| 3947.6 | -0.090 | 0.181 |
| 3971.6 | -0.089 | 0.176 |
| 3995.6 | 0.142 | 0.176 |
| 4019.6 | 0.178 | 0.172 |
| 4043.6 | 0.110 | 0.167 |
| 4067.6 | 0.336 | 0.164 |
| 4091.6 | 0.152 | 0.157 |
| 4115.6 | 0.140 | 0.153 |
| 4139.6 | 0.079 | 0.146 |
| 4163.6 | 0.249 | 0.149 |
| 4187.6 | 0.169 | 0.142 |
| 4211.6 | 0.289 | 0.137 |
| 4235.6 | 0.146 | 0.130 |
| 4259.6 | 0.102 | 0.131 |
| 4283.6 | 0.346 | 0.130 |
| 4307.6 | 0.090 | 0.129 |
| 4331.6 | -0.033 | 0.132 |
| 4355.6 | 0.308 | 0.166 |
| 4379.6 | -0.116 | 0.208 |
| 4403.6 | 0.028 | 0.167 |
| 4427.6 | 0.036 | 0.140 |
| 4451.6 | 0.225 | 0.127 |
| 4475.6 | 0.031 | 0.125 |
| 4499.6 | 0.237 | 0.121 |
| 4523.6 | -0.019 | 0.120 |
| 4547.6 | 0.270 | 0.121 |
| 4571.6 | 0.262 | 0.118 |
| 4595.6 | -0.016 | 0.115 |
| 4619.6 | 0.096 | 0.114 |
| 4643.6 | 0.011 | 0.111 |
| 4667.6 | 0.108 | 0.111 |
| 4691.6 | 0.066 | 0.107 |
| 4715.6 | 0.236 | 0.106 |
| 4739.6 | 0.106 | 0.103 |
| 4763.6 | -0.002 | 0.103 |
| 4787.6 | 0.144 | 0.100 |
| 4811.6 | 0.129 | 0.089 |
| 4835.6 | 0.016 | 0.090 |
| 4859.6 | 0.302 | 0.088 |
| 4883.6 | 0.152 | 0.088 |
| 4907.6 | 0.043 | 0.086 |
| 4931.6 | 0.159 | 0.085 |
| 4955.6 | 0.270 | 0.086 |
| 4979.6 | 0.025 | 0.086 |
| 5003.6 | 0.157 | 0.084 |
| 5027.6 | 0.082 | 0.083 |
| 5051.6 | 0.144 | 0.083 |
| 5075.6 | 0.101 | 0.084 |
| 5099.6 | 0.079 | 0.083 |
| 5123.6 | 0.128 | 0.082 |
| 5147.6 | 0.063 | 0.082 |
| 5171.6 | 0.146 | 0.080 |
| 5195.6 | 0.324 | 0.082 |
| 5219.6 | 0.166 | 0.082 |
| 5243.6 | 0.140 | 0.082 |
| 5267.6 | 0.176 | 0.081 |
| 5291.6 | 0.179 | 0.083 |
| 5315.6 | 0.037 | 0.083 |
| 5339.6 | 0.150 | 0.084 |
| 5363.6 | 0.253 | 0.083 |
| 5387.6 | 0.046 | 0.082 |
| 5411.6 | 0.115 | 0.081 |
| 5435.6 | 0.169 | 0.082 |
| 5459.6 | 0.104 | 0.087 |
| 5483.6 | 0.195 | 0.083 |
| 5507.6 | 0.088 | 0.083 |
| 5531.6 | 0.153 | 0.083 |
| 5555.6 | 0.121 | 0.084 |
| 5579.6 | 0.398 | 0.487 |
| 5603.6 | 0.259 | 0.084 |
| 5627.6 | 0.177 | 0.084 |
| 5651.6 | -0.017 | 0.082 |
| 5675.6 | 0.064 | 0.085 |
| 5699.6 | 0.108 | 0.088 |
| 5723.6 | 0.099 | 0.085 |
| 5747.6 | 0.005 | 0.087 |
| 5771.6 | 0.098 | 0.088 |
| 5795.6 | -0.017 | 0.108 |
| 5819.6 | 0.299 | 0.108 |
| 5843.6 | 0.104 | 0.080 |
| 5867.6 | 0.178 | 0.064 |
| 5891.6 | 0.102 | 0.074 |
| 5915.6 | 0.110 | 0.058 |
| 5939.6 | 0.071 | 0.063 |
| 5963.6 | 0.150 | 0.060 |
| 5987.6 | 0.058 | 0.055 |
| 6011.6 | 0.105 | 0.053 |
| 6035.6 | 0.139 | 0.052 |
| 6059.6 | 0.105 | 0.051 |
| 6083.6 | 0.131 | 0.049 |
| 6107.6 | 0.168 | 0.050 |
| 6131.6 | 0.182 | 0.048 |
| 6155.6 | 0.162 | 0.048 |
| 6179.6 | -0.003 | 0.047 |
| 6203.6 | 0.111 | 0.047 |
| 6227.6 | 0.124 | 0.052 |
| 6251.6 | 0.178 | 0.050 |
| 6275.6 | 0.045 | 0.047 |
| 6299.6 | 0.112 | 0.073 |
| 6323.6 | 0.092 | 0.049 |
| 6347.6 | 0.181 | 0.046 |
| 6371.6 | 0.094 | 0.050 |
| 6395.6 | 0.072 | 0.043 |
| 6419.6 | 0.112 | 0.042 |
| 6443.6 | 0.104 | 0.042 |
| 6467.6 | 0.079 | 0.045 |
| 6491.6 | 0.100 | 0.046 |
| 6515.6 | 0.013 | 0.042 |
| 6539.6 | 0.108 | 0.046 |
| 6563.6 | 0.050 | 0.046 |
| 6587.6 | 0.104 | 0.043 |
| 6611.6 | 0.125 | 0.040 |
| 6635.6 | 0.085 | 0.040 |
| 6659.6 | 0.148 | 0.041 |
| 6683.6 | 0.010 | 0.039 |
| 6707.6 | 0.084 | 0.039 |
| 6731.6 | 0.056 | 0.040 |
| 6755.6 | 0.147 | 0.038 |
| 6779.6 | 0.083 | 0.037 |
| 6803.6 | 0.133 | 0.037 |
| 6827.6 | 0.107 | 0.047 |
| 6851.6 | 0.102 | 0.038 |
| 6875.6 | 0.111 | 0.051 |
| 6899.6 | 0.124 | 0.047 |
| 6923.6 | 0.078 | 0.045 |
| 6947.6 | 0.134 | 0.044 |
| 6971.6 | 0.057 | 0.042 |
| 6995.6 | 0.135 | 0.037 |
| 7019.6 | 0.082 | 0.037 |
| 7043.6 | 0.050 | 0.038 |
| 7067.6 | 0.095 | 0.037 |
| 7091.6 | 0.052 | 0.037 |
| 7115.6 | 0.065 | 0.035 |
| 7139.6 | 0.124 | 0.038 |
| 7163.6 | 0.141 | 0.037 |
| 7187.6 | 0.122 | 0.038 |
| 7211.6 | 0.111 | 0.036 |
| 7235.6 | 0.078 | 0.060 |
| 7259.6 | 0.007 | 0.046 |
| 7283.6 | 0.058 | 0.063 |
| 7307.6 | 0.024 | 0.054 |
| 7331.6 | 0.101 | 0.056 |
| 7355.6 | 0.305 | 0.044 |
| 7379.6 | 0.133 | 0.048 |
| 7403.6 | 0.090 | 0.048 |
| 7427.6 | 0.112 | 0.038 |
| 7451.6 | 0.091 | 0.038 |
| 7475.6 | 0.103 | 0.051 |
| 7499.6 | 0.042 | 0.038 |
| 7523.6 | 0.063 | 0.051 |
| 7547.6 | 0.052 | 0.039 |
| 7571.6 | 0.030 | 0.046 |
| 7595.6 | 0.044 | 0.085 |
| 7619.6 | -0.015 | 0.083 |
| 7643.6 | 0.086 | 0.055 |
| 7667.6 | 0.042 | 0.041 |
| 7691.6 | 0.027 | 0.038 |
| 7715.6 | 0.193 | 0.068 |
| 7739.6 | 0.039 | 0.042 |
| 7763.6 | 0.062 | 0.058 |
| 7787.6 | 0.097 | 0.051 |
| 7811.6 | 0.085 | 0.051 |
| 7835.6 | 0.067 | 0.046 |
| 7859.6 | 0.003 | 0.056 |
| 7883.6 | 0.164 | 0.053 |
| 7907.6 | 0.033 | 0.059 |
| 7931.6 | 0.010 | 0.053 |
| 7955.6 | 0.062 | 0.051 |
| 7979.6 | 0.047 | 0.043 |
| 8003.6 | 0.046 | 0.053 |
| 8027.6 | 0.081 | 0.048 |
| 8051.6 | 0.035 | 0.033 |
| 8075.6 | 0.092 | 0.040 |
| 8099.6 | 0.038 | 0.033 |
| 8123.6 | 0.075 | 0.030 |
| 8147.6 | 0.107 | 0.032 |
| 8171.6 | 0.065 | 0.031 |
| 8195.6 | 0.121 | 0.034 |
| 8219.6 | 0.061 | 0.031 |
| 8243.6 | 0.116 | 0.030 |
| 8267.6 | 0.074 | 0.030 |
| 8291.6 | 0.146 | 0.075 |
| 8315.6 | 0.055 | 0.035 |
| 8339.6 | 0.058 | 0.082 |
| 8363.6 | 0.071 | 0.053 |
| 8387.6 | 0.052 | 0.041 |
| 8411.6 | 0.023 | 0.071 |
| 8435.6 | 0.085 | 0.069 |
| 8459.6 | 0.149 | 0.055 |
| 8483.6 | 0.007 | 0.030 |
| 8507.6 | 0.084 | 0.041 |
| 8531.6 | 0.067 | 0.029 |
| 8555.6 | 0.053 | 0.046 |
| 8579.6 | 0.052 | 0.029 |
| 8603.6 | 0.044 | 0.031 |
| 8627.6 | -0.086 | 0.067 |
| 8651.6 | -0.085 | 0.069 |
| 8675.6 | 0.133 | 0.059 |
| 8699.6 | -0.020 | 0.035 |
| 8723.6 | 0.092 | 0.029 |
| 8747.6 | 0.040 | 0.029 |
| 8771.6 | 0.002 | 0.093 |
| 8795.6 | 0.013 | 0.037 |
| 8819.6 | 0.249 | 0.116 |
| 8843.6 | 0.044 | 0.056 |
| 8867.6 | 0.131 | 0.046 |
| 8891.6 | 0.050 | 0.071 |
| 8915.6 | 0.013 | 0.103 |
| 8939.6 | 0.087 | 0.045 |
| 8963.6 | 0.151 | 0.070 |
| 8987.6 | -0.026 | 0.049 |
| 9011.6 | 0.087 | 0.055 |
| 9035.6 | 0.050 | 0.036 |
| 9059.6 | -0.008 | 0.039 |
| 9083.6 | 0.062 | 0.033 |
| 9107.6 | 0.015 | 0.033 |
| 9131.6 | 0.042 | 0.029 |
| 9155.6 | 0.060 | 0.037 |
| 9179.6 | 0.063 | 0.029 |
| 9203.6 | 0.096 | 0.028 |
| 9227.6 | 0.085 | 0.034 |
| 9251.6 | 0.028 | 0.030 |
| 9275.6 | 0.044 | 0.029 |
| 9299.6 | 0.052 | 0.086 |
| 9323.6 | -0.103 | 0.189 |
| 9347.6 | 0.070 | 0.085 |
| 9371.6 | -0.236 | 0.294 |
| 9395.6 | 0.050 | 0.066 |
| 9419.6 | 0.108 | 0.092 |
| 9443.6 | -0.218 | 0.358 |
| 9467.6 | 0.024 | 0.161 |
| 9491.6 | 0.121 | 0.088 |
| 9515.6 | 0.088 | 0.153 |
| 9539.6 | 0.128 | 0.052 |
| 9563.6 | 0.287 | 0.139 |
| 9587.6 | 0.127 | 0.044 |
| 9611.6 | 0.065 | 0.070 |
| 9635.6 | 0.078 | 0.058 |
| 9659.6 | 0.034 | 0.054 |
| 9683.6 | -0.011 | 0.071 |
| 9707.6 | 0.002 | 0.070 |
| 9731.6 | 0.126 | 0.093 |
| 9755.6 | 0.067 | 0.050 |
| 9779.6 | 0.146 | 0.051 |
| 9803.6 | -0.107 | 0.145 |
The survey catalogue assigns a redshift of 0.12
